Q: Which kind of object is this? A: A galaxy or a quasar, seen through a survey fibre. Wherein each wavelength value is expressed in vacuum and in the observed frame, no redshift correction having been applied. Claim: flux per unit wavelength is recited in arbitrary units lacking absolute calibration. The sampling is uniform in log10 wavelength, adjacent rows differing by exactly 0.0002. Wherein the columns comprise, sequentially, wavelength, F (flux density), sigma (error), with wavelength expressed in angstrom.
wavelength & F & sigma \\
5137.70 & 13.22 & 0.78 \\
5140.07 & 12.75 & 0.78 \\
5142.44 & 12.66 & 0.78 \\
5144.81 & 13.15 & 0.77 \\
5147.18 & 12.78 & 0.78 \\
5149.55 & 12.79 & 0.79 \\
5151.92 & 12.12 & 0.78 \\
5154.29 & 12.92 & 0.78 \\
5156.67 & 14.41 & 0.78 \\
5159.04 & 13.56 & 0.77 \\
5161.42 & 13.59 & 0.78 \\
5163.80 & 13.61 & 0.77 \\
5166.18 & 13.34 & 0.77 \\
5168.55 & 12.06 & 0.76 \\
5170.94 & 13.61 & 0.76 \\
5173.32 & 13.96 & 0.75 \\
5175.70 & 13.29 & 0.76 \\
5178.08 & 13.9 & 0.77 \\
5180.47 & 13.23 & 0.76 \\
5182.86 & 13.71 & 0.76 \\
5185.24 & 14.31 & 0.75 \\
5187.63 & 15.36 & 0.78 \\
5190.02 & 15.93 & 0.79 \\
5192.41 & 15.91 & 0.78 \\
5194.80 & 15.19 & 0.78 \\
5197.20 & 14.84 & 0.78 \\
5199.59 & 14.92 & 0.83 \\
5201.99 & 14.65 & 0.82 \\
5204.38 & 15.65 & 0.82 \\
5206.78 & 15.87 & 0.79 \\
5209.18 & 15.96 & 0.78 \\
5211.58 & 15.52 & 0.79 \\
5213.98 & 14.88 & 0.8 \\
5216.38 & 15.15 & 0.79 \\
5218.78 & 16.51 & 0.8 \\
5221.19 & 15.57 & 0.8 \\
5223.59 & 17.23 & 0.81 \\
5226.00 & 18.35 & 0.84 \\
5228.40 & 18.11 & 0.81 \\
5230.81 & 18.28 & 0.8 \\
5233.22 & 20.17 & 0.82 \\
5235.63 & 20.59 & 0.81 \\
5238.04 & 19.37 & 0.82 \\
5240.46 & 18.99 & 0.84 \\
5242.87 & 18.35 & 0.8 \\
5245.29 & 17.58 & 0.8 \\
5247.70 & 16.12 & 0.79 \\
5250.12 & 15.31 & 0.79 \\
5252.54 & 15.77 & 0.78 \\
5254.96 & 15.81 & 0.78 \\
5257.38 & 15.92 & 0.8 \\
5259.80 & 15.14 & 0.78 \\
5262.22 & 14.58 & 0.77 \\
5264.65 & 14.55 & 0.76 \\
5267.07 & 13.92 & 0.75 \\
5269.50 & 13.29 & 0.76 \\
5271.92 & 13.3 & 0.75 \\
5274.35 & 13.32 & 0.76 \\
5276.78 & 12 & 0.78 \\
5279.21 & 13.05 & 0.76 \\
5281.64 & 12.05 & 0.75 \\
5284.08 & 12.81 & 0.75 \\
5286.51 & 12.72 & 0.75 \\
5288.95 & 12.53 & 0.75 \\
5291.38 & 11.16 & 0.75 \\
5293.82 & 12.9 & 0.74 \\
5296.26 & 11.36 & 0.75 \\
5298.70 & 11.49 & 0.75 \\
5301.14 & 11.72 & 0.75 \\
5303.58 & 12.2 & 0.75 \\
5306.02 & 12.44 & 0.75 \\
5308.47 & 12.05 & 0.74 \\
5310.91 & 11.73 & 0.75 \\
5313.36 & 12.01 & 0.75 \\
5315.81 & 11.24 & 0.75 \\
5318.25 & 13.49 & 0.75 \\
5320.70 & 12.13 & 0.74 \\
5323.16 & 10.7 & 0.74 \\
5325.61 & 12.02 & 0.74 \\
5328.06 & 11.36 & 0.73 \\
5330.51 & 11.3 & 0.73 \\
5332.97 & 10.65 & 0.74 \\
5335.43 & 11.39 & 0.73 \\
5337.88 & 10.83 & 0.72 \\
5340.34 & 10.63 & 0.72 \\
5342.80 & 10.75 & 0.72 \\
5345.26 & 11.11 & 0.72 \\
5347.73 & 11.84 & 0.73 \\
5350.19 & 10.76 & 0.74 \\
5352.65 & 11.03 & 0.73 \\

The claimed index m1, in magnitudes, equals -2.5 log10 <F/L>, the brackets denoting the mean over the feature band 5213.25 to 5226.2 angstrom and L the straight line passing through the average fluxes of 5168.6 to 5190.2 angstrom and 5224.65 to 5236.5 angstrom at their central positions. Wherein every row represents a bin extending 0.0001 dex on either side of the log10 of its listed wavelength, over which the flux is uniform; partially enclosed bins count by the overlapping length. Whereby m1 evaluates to 0.11 mag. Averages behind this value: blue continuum 13.9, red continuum 19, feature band 16.2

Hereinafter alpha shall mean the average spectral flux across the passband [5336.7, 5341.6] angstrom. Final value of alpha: 10.7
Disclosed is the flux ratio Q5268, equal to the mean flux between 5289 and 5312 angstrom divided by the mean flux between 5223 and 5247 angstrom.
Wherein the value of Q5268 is 0.6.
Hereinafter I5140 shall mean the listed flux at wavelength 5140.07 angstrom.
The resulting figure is 12.75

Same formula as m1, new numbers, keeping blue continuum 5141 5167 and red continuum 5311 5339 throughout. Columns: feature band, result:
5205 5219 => -0.229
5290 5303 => 0.006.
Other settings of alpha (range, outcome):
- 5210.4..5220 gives 15.5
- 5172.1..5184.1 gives 13.6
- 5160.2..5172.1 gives 13.2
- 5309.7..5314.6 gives 11.9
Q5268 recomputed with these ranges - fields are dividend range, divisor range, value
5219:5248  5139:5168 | 1.39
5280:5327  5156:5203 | 0.85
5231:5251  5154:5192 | 1.32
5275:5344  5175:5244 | 0.73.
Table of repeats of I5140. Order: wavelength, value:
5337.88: 10.83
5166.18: 13.34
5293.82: 12.9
